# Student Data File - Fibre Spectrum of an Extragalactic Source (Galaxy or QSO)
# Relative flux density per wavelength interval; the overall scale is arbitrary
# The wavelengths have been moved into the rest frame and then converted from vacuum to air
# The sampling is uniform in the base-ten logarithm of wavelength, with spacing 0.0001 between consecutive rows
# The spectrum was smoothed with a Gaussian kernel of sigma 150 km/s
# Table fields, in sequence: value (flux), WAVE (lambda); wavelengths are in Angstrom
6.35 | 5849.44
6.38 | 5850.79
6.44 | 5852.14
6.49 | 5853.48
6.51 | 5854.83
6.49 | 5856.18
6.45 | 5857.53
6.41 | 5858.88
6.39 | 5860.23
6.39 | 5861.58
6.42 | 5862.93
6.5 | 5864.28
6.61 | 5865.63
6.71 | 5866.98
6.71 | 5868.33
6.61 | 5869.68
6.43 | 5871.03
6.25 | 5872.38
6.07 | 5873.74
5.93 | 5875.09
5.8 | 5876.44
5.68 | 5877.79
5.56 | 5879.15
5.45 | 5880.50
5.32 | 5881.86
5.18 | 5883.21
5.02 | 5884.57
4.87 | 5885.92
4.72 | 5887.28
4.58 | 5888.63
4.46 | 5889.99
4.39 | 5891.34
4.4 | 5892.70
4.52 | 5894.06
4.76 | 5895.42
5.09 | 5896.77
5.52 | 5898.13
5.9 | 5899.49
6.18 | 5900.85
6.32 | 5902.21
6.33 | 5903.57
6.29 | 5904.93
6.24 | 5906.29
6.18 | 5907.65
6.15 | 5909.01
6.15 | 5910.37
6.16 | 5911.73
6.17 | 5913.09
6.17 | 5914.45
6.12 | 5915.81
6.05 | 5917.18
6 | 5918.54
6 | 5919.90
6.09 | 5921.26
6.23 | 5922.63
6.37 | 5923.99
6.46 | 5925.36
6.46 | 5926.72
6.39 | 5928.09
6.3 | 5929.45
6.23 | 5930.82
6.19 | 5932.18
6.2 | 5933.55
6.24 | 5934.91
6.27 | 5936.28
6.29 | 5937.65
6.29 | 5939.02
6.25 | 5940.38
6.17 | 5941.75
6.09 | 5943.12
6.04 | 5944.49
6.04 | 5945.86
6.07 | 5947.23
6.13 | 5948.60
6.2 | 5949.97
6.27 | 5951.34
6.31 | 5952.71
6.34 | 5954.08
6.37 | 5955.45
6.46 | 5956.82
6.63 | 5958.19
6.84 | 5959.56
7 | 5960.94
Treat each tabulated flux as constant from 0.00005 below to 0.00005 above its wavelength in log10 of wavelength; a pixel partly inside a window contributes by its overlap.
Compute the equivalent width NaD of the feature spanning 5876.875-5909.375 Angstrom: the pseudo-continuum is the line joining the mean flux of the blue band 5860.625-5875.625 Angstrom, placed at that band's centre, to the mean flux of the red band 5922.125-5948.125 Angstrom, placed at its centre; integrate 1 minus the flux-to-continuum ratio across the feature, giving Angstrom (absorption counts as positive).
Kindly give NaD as 5.00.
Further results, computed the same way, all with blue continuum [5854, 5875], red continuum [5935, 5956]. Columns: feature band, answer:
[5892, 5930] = 2.07 Angstrom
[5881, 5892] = 2.68 Angstrom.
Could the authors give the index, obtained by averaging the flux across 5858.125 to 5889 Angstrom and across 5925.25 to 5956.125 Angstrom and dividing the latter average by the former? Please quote 1.1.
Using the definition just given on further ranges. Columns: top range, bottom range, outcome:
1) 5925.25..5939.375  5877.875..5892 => 1.26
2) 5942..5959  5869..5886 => 1.09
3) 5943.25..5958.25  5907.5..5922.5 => 1.02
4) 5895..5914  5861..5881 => 0.96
